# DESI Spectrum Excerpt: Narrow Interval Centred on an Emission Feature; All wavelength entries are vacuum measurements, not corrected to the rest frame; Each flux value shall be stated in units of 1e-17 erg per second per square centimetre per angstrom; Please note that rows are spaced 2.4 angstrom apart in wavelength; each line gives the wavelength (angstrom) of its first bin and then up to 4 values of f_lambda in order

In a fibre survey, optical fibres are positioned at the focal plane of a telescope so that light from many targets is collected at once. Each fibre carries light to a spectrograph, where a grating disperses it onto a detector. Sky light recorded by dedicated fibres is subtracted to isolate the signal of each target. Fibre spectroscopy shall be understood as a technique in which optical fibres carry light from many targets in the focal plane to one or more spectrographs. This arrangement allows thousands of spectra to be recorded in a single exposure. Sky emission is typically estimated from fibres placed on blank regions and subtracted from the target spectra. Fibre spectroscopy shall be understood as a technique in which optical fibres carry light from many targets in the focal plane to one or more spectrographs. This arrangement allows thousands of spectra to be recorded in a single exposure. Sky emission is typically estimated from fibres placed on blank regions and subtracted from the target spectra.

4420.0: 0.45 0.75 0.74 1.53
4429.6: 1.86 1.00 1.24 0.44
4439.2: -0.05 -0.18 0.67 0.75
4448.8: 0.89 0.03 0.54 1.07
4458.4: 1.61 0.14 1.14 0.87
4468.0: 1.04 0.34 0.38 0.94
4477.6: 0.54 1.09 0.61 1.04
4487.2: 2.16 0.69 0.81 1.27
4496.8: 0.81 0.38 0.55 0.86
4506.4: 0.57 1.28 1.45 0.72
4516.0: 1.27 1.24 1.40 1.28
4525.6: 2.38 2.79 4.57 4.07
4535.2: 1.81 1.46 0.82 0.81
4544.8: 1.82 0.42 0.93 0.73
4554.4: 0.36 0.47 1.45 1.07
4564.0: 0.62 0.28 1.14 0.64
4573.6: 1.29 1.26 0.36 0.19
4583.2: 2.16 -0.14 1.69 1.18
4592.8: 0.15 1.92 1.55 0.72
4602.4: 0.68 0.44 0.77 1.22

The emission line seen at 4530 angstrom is [O II]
